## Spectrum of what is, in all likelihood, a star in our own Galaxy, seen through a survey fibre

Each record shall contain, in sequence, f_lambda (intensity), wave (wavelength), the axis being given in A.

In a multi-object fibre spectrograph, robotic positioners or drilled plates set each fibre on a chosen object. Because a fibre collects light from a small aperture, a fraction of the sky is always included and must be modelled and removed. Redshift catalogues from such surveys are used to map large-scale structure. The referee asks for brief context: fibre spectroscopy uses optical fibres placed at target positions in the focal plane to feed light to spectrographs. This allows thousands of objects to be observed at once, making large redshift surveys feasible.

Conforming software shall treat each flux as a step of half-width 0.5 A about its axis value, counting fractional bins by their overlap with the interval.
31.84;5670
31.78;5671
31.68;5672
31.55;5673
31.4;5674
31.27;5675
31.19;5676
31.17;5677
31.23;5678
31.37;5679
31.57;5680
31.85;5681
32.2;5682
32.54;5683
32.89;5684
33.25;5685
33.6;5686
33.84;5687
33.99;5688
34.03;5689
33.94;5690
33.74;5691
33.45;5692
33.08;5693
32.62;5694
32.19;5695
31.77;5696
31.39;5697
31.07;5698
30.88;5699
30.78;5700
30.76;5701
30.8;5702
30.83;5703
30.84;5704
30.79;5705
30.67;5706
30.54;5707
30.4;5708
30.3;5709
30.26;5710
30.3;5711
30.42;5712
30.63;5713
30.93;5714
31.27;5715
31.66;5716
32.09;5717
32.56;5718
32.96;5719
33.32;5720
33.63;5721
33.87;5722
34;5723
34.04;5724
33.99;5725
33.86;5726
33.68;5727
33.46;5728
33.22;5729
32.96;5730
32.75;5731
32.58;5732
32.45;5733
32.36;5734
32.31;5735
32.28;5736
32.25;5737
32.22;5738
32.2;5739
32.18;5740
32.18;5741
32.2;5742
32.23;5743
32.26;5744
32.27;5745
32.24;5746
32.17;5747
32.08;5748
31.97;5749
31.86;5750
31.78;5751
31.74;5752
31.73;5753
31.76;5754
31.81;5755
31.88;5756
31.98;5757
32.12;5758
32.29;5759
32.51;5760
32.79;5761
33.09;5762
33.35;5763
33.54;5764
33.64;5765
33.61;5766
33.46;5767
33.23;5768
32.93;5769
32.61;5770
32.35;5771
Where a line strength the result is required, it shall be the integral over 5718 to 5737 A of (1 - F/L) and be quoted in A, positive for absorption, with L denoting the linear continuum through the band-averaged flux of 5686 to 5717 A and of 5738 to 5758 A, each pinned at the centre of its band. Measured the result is -0.78 A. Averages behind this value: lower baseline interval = 31.6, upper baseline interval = 32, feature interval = 33.2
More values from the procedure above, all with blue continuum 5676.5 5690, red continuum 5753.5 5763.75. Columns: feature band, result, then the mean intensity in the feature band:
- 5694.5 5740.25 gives 0.8 A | 32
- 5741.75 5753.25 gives 0.1 A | 32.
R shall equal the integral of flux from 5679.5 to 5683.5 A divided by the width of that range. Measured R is 32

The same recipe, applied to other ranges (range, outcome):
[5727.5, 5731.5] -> 33.1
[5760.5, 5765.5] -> 33.3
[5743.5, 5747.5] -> 32.2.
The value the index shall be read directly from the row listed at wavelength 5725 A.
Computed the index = 33.99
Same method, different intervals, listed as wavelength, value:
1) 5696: 31.77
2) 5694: 32.62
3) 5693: 33.08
